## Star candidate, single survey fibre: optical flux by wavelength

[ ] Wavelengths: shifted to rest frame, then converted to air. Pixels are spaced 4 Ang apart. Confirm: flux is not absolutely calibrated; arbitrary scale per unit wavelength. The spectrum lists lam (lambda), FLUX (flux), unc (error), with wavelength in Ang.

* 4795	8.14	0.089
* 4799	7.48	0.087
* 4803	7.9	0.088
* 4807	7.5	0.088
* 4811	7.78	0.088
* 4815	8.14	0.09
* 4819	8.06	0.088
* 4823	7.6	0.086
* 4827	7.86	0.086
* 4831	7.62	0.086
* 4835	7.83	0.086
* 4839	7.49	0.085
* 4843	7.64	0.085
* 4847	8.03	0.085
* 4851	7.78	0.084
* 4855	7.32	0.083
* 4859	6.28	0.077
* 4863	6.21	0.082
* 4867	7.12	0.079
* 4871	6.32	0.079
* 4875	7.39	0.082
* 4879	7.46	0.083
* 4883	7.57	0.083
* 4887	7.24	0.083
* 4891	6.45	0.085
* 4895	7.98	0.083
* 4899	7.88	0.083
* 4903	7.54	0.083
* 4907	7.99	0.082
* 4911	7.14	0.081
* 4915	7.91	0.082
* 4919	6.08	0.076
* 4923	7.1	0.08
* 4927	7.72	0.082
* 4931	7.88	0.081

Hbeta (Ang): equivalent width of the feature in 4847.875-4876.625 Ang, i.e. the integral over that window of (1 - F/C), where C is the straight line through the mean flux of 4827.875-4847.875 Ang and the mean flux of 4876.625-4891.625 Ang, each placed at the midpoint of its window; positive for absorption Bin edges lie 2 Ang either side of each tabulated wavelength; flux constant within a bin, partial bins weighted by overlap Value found 2.0 Ang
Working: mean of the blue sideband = 7.71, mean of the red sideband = 7.25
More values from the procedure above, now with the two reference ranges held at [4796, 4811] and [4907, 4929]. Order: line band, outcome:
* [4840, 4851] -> -0.39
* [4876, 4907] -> -0.51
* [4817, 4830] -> -0.37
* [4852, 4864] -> 1.20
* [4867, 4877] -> 0.70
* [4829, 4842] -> -0.14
